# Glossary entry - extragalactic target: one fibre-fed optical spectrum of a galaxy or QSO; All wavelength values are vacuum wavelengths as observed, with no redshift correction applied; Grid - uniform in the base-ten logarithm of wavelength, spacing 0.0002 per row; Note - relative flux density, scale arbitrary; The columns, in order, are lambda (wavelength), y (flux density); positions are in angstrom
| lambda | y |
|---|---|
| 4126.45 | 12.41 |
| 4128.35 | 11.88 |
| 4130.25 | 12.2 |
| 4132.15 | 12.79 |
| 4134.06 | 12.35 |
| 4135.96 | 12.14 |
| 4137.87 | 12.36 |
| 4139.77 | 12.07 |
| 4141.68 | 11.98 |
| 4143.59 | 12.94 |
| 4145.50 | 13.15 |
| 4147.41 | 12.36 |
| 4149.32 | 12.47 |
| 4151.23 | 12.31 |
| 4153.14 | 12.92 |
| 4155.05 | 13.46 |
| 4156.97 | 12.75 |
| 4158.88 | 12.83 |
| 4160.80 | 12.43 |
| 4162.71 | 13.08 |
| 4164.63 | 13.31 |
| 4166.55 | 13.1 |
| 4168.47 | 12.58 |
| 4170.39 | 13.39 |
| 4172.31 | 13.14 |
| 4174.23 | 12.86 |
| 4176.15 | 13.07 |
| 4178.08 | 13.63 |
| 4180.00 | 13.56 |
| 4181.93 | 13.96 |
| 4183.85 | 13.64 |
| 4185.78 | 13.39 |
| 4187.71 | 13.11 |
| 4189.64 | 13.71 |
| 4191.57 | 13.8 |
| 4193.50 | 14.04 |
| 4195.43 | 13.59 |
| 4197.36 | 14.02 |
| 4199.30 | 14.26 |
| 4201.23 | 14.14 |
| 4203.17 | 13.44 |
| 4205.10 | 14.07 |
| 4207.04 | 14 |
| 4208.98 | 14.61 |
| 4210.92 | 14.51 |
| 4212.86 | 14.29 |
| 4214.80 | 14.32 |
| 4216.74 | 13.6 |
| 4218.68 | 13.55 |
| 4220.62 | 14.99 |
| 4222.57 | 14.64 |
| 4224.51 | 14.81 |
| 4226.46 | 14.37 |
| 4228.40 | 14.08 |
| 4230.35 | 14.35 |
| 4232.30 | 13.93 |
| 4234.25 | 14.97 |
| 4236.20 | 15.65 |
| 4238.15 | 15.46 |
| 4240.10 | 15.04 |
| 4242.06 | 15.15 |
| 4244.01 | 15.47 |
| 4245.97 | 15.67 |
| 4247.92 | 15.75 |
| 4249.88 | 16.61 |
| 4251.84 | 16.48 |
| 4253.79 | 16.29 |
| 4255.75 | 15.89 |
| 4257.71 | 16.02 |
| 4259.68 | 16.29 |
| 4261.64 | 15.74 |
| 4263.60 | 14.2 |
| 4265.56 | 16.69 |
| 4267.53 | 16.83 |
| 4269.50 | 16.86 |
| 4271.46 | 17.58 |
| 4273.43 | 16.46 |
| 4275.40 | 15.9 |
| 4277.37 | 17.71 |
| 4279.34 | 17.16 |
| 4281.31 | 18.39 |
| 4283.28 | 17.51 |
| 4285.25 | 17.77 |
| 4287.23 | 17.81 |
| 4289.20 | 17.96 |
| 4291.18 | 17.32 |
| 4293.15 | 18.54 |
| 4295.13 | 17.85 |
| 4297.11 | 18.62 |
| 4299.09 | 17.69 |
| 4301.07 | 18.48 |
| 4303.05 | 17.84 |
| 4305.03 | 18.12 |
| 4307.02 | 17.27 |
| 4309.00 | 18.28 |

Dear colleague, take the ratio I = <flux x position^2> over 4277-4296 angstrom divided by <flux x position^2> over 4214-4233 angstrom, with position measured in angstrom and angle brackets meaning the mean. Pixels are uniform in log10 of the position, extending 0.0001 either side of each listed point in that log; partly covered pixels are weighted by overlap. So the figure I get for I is 1.3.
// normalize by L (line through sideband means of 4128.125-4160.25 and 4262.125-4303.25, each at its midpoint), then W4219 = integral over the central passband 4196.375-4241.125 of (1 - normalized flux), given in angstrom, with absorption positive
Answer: 2.2 angstrom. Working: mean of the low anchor 12.5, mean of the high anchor 17.4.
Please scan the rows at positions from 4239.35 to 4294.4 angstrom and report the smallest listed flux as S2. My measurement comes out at 14.2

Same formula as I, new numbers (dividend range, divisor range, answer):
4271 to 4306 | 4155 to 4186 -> 1.42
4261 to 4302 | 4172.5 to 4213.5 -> 1.31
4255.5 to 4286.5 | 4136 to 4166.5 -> 1.39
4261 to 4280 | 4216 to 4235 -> 1.18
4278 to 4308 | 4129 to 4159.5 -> 1.53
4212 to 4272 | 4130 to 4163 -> 1.28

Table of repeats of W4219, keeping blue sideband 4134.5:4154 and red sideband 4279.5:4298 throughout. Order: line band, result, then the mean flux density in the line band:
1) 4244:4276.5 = 1.3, 16.2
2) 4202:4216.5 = 0.8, 14.1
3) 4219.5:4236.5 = 1.1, 14.6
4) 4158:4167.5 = 0.2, 12.9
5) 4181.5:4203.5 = 0.8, 13.8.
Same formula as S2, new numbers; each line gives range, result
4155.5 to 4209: 12.43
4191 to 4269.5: 13.44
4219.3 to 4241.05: 13.93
